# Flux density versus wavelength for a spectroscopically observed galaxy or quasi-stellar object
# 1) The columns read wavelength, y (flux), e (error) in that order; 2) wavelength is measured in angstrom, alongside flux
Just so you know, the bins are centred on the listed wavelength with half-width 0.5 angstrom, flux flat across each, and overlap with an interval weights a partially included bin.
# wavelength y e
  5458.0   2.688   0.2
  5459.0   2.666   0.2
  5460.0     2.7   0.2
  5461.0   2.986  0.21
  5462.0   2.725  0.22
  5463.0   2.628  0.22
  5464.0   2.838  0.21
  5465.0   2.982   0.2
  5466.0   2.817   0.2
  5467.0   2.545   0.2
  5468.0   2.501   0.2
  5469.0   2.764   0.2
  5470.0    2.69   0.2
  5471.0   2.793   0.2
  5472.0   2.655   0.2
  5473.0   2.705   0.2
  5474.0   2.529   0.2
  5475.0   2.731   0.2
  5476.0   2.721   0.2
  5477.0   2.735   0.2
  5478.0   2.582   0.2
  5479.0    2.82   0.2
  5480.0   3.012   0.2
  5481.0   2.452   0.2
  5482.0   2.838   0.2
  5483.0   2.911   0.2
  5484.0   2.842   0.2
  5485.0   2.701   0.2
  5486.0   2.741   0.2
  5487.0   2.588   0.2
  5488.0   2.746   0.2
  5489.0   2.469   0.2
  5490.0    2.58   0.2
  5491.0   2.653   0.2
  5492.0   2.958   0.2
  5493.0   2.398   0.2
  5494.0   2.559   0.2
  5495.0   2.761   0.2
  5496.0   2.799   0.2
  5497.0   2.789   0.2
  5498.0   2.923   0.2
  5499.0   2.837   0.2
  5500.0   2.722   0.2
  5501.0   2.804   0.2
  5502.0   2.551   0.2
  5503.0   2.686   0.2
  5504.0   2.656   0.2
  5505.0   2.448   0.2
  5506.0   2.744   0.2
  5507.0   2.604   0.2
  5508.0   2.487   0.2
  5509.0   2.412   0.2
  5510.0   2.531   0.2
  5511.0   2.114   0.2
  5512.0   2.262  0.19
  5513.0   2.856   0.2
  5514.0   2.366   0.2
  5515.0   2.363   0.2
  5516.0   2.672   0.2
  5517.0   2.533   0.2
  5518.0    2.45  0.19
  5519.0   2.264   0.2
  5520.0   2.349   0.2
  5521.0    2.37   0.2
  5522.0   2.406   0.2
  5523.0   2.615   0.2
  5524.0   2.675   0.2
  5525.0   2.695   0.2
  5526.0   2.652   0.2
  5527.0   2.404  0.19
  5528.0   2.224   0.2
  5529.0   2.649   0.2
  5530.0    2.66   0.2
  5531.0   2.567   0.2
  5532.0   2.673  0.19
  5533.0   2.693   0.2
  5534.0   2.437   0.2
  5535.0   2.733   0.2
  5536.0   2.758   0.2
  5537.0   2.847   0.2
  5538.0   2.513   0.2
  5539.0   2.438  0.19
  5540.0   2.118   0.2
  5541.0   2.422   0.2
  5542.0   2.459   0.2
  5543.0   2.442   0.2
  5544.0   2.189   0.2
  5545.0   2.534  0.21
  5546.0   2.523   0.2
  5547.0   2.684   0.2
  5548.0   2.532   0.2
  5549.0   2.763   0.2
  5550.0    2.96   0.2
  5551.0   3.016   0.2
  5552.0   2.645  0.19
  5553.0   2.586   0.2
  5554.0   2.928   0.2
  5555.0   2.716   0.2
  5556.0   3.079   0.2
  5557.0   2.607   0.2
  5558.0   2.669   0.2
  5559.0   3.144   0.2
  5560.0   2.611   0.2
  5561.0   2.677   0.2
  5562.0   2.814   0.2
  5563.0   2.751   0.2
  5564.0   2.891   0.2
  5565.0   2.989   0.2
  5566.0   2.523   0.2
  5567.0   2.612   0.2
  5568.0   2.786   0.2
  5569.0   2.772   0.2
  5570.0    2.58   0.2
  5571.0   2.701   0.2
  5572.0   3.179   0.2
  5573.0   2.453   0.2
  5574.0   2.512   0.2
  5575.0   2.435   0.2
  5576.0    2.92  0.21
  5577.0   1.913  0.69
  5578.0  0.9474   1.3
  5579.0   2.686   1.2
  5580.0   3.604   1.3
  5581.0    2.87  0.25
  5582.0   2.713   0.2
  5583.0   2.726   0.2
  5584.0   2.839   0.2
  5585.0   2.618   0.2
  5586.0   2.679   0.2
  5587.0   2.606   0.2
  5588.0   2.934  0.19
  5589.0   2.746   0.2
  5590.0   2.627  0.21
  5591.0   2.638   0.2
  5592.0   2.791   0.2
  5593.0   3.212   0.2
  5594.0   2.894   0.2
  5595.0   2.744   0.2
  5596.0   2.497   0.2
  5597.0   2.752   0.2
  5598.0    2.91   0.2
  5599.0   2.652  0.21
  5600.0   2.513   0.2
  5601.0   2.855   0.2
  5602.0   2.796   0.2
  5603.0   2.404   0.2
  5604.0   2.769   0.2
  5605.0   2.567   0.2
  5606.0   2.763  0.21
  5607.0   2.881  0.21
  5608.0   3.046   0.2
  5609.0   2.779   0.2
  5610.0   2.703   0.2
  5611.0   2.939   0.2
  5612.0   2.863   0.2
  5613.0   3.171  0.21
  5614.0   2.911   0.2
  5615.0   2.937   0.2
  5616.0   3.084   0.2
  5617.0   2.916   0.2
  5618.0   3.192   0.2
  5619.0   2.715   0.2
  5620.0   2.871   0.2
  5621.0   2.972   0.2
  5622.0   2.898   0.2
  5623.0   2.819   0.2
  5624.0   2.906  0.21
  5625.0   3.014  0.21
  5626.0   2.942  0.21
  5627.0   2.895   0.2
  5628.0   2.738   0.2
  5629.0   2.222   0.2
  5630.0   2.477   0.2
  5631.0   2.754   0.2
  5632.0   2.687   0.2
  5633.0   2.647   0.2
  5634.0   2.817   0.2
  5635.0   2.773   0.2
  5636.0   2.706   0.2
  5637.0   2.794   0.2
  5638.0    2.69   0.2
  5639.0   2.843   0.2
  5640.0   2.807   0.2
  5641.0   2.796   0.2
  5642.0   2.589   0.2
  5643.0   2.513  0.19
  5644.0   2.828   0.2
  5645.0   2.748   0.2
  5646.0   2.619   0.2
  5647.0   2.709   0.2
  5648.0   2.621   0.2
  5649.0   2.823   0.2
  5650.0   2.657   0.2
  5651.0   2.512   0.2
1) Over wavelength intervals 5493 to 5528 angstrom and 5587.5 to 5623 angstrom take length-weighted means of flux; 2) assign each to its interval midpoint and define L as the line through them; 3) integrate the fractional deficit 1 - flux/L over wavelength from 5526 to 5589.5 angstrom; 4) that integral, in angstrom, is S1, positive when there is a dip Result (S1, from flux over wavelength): 1.1 angstrom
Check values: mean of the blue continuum 2.56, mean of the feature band 2.65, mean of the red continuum 2.83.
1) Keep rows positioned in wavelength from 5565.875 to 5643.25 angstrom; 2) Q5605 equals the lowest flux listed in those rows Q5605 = 0.9474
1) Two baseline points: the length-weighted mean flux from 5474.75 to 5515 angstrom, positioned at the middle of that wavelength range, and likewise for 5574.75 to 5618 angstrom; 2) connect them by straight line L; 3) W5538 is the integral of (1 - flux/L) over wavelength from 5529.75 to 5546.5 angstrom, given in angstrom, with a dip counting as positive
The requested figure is 1.04 angstrom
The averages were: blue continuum 2.66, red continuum 2.75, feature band 2.53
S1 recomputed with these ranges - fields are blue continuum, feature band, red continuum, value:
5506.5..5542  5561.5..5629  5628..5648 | -3.7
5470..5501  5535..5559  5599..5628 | 1.2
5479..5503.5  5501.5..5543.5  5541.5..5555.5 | 2.5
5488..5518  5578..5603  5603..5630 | 0.5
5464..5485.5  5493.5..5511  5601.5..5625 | 0.7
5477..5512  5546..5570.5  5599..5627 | 0.1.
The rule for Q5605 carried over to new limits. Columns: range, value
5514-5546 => 2.118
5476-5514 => 2.114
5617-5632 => 2.222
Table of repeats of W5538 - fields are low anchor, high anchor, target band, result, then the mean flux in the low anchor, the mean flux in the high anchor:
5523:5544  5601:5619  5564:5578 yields 0.6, 2.55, 2.86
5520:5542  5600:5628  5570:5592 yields 0.8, 2.54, 2.87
